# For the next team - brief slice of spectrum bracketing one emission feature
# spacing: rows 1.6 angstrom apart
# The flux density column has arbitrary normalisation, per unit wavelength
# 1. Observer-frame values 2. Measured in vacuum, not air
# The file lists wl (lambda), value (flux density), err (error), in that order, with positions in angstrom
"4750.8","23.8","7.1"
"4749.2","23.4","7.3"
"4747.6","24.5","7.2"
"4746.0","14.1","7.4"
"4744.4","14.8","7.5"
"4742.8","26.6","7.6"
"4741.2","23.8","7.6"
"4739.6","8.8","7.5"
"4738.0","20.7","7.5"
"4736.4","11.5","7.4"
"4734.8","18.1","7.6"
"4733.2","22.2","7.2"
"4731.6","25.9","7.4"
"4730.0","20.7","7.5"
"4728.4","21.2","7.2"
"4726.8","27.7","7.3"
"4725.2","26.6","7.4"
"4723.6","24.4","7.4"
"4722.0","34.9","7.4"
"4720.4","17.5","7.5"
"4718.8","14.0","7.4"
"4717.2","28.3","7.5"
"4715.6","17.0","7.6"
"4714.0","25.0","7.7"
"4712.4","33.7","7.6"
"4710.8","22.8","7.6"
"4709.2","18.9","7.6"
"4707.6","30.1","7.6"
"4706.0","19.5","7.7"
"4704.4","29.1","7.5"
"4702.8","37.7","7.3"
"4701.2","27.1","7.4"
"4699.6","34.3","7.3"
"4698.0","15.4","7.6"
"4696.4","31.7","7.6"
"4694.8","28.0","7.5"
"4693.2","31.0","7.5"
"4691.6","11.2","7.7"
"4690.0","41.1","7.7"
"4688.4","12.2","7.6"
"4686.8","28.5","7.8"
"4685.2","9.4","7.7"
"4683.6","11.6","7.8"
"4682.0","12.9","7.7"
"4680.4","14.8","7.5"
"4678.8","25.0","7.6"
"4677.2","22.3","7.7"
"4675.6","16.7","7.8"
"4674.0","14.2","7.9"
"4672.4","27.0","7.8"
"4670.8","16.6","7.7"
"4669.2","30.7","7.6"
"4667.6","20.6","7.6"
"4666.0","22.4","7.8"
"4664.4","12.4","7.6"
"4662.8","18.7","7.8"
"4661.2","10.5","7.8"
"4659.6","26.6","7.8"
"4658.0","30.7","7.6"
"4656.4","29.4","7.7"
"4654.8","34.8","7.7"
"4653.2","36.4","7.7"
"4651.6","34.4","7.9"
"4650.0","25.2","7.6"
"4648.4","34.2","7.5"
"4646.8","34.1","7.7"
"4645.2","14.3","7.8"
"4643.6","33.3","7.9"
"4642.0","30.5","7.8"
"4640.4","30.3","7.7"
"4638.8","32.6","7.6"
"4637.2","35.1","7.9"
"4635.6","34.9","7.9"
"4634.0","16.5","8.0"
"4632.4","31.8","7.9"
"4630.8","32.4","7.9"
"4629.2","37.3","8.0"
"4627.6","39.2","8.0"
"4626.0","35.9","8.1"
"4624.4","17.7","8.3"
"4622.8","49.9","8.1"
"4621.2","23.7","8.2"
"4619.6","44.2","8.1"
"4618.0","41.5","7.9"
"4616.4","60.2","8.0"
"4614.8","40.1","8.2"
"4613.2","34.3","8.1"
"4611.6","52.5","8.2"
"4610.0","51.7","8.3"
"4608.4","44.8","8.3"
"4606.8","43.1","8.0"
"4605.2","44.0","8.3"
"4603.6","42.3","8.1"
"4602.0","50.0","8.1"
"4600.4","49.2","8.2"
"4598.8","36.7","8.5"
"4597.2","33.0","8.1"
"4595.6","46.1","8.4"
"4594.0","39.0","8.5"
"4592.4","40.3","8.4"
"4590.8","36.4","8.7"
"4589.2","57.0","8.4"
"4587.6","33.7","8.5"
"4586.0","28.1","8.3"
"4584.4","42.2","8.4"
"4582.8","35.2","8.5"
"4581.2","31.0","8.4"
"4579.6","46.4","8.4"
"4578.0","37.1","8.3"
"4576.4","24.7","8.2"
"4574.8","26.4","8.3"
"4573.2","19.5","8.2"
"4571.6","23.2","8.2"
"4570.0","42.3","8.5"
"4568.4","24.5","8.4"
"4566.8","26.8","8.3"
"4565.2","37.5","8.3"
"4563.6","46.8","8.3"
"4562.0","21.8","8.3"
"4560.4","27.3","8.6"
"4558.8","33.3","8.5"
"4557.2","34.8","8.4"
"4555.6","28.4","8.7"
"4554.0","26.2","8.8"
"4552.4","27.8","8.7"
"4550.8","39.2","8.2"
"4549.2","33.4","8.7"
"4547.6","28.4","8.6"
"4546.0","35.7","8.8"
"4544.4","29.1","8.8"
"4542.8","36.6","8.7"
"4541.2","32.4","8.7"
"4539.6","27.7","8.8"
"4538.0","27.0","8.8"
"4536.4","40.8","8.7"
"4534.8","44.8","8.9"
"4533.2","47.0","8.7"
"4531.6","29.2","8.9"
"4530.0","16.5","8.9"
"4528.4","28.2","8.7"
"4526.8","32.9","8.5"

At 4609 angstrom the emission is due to C III]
